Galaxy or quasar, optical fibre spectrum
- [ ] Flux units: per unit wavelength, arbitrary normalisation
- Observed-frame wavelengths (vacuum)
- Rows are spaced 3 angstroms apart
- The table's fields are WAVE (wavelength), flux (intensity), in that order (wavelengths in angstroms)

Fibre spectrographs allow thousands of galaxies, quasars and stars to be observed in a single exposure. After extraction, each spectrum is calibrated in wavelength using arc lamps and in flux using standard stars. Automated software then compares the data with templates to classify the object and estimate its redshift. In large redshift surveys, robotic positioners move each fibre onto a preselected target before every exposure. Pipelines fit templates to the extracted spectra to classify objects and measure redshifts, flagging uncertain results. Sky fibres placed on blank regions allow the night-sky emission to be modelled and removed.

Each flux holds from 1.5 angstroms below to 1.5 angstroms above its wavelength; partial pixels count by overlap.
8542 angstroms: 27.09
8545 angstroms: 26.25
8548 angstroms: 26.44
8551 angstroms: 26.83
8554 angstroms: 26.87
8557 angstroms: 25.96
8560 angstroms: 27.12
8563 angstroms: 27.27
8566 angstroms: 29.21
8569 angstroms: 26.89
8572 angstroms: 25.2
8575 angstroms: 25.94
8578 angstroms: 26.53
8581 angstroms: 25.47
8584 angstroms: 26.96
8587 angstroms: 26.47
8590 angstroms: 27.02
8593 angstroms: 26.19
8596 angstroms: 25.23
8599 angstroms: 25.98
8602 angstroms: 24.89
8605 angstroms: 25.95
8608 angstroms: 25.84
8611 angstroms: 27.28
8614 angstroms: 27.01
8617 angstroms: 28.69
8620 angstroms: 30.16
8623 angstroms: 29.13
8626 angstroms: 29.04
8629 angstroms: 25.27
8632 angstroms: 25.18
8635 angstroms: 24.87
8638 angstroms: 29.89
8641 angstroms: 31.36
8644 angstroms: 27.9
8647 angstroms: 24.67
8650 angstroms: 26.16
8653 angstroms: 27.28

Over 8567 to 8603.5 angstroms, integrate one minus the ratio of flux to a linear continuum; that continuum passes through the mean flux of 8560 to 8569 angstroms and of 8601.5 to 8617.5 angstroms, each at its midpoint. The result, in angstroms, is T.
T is 1.5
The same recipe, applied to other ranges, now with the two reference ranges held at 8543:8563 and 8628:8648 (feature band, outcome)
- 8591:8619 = 0.5 angstroms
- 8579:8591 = 0.2 angstroms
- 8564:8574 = -0.1 angstroms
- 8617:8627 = -0.9 angstroms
